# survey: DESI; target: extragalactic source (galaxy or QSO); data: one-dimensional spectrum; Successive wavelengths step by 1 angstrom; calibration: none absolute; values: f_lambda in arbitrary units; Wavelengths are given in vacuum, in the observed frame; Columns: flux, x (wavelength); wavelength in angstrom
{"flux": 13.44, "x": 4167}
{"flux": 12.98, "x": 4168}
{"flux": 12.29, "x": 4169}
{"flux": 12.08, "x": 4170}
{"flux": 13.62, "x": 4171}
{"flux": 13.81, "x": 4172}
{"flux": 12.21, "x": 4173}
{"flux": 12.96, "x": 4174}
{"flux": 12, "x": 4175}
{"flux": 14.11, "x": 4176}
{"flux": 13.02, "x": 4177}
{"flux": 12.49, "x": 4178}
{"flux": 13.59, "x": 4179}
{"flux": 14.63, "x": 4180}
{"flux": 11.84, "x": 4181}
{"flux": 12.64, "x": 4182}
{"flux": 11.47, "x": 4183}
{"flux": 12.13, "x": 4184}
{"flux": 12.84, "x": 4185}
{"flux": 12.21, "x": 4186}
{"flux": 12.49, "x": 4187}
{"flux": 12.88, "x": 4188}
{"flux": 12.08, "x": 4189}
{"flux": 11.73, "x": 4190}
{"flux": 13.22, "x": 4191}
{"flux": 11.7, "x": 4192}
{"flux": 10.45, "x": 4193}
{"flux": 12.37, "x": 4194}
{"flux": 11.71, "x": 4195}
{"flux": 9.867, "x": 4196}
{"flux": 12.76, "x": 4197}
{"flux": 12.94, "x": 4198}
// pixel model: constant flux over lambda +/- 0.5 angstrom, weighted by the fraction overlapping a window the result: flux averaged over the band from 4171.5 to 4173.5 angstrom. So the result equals 13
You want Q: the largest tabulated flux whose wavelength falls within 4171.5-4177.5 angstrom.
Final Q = 14.11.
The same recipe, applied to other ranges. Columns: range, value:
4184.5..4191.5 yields 13.22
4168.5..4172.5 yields 13.81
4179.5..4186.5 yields 14.63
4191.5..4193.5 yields 11.7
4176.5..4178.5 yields 13.02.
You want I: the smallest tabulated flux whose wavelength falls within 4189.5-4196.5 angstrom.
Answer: 9.867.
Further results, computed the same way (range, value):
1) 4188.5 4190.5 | 11.73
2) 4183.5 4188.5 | 12.13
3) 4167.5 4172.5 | 12.08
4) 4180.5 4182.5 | 11.84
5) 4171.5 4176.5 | 12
